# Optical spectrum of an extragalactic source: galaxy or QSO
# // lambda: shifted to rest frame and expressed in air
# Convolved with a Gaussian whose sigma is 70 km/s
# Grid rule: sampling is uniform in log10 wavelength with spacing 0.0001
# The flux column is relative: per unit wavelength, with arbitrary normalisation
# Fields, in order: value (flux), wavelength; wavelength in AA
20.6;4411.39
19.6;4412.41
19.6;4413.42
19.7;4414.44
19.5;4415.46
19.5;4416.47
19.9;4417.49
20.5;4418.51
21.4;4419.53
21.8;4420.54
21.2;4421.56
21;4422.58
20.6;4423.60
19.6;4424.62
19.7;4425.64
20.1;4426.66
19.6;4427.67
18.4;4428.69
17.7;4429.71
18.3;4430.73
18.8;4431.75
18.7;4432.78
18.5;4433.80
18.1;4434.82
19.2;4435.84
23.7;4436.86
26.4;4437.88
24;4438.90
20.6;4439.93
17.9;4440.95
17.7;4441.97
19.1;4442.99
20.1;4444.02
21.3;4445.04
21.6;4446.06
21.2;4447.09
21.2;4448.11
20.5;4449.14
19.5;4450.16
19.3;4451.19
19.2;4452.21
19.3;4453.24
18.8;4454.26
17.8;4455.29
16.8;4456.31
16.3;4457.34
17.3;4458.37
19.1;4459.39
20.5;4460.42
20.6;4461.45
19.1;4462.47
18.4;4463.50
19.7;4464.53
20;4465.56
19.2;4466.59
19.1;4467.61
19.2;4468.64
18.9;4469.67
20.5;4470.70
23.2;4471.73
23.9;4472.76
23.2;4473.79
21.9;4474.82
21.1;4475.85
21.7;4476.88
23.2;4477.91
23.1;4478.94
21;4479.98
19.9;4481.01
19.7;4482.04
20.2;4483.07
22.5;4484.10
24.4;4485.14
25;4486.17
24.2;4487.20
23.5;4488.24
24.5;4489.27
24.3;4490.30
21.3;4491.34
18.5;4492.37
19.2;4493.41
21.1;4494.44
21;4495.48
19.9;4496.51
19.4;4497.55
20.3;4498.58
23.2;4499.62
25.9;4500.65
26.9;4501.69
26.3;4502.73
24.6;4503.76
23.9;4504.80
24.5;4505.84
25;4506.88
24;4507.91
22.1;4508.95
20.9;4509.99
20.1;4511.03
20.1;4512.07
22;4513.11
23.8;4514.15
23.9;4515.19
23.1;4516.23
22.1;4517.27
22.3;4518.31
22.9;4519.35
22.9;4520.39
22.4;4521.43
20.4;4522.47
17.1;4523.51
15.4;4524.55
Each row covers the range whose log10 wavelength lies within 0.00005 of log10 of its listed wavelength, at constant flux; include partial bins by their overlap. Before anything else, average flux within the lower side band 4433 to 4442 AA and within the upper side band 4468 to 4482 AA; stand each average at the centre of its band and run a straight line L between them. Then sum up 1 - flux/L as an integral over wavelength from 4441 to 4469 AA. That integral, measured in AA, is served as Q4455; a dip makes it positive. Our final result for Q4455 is 2.4 AA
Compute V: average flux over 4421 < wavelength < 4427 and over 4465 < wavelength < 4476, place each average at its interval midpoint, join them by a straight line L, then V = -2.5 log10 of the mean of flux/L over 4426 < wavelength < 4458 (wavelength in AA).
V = 0.05 mag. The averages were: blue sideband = 20.4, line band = 19.7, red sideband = 20.9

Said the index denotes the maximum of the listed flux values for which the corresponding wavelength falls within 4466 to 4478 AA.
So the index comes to 23.9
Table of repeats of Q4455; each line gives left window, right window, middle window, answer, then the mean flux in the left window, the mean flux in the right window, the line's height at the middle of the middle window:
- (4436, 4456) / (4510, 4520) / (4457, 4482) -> 0.7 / 20.4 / 22.2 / 21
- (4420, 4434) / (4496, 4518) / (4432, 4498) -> 1.8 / 19.6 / 22.9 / 21.2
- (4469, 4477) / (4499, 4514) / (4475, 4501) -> 0.7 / 21.8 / 23.5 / 22.5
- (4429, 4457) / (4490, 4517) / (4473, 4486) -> -0.3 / 19.8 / 22.5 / 21.4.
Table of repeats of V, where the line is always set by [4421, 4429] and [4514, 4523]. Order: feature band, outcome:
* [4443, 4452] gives 0.012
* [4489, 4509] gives -0.035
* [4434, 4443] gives -0.018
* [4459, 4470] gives 0.091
